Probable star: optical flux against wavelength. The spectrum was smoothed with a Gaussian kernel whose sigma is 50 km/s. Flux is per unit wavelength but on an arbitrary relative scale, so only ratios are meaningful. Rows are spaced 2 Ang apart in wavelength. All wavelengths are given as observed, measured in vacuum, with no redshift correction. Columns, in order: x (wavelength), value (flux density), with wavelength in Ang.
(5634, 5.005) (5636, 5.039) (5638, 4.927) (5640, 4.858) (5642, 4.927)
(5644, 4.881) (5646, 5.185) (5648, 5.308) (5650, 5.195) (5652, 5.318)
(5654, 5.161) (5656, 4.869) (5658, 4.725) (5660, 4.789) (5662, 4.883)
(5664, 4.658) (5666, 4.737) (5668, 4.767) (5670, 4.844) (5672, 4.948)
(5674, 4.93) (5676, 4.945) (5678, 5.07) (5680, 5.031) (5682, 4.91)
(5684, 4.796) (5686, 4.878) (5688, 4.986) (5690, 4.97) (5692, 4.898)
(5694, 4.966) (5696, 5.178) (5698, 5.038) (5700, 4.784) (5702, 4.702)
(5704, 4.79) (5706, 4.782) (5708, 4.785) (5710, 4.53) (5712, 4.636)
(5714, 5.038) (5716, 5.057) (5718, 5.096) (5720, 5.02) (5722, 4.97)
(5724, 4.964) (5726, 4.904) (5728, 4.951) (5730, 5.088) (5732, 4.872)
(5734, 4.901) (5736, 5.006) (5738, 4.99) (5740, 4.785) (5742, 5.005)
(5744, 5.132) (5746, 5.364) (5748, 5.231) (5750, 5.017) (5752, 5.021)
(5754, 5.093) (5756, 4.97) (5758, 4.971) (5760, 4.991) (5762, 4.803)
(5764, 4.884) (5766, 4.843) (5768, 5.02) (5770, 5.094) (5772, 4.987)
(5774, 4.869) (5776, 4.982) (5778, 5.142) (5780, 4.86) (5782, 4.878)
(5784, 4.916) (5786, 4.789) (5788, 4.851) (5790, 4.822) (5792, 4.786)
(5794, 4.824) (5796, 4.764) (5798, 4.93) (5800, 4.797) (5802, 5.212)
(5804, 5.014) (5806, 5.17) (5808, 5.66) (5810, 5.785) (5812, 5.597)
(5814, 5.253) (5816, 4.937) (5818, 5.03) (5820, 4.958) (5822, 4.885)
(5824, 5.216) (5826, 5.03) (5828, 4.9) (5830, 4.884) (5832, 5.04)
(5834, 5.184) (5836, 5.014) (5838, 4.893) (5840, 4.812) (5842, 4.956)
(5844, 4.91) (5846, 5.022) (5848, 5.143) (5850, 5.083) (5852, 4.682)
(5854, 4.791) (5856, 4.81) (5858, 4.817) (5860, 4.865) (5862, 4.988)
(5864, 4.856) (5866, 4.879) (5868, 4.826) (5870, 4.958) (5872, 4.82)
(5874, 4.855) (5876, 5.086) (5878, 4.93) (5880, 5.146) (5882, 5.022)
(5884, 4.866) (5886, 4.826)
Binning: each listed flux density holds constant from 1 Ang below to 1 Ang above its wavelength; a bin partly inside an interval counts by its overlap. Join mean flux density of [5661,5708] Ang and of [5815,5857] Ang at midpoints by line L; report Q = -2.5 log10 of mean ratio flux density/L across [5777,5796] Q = 0.02 mag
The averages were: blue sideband 4.89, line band 4.87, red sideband 4.96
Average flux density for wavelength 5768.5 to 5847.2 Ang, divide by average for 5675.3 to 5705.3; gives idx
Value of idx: 1.02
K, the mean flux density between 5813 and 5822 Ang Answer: 5.03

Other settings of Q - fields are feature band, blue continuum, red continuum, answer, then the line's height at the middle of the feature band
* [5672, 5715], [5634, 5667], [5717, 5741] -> 0.017 mag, 4.96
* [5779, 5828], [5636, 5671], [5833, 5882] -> -0.022 mag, 4.94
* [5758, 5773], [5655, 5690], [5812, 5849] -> 0.002 mag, 4.96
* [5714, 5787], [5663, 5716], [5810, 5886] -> -0.016 mag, 4.91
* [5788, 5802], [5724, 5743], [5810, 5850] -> 0.036 mag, 5.02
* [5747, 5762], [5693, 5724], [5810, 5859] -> -0.020 mag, 4.94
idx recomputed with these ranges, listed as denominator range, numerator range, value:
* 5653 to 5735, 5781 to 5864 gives 1.02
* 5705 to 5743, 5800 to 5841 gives 1.04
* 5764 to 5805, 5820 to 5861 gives 1.01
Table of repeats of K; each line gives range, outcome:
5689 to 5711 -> 4.86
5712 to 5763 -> 5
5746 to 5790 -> 4.97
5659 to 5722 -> 4.89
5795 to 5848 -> 5.07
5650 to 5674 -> 4.9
